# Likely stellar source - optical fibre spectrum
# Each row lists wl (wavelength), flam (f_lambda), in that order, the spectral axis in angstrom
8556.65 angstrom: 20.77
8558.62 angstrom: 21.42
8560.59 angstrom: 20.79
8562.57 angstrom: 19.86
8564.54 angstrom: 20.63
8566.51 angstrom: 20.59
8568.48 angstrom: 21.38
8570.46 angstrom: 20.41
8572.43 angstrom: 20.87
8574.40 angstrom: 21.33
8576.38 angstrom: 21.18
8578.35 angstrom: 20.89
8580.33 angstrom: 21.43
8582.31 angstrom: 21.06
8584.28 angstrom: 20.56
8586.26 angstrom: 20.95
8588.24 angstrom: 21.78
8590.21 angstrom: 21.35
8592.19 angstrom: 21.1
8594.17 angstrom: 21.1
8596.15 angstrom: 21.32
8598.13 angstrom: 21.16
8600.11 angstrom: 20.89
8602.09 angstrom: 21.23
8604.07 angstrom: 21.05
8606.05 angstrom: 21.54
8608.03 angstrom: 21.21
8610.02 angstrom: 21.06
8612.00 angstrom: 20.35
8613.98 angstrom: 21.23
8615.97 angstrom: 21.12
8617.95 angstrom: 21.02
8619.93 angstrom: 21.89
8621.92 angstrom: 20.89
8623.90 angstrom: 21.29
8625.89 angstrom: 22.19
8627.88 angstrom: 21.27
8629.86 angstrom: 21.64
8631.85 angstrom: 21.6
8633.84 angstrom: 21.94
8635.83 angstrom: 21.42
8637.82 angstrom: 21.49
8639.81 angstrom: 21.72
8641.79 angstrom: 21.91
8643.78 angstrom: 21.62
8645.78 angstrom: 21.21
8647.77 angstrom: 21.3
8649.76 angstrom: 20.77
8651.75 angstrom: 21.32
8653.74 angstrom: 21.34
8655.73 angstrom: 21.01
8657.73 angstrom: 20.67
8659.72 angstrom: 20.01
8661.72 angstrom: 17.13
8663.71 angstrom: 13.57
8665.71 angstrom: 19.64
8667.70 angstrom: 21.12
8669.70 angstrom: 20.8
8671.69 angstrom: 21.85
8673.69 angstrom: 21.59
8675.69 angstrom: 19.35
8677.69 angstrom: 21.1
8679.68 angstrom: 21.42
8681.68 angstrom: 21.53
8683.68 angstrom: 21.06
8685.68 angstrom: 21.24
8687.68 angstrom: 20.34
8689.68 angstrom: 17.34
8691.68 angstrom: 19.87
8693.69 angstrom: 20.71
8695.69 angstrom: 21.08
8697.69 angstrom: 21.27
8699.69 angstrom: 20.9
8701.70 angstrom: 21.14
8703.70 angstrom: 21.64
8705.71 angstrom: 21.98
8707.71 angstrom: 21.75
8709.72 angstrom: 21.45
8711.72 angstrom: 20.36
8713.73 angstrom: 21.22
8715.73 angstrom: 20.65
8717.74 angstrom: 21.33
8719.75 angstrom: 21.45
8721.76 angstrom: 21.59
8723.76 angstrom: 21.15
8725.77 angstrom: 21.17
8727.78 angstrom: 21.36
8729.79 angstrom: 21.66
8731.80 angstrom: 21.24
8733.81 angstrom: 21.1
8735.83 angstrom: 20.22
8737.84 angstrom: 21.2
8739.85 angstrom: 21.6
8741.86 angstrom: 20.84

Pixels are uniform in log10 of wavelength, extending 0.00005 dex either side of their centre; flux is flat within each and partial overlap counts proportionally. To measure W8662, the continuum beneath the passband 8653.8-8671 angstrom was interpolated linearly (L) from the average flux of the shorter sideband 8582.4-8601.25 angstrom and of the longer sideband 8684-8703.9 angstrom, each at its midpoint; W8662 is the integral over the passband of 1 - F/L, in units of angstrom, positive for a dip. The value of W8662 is 1.1 angstrom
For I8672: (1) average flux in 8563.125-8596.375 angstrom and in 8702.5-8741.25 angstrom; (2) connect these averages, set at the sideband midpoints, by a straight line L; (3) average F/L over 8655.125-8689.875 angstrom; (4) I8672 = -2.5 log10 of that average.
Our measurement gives 0.06 mag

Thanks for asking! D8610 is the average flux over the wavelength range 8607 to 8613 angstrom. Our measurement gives 20.9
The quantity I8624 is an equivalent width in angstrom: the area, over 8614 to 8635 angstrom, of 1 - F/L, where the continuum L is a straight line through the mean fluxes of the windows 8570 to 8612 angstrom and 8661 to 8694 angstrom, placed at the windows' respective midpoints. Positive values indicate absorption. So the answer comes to -0.8 angstrom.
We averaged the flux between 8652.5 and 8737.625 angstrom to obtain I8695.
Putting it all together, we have 20.7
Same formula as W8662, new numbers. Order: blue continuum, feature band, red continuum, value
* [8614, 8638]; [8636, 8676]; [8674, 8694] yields 0.8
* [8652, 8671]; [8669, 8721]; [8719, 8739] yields -1.4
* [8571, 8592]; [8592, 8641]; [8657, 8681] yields -1.6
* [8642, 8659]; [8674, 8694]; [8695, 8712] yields 0.8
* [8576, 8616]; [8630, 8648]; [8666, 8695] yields -0.6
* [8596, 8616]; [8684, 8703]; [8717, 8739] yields 0.6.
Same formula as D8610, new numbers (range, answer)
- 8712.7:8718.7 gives 21.1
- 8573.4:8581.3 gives 21.2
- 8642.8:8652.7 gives 21.2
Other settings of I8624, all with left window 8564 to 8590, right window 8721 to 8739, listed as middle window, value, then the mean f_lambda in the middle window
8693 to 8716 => -0.04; 21.2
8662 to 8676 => 1.02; 19.6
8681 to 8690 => 0.28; 20.5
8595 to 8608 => -0.09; 21.2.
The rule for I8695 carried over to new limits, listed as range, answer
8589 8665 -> 20.9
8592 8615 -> 21.1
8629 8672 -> 20.7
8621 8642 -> 21.6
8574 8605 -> 21.1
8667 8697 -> 20.7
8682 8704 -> 20.6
